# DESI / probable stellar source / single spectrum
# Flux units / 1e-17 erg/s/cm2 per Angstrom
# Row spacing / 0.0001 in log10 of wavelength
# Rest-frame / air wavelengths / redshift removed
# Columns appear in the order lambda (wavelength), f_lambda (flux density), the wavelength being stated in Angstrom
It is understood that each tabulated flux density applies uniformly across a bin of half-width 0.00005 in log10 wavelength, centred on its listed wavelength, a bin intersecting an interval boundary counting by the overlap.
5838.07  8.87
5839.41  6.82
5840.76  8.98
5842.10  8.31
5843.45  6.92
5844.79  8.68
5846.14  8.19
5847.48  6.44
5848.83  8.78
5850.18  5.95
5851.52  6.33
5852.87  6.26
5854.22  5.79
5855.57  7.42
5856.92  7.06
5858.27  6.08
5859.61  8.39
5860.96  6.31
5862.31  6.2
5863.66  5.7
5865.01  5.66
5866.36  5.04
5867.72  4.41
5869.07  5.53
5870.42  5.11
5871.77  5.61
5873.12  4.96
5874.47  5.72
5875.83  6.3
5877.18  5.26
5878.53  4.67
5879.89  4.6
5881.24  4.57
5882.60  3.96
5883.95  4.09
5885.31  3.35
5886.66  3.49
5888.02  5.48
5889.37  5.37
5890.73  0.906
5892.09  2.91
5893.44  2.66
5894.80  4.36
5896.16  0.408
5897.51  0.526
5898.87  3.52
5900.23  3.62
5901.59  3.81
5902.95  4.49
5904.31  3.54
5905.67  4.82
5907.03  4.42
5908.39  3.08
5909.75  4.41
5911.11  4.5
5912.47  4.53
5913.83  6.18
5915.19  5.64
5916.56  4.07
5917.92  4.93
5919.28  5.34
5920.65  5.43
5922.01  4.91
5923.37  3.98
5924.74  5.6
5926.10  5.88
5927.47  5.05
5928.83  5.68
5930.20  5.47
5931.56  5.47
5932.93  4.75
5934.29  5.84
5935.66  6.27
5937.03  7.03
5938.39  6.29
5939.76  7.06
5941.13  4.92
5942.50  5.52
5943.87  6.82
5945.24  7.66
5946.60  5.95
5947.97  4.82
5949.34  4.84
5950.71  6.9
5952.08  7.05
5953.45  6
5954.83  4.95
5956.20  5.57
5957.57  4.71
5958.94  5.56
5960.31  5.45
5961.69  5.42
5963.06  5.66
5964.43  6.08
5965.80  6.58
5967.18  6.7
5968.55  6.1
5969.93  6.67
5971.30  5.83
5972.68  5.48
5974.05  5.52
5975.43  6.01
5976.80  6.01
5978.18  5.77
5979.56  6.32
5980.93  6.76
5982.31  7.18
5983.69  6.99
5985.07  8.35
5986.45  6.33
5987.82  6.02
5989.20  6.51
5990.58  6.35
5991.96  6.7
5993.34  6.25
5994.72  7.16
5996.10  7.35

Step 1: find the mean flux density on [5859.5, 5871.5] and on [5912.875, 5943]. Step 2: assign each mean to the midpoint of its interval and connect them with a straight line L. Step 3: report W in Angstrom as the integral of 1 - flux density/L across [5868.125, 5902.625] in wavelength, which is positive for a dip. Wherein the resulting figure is 9.78 Angstrom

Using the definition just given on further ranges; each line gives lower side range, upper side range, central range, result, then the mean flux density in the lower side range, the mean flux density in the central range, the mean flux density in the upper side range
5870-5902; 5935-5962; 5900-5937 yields 0.6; 3.96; 4.93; 5.94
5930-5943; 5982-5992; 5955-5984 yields 2.2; 5.88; 5.99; 6.8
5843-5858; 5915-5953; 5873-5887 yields 4.1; 7.05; 4.65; 5.69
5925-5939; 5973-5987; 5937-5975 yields 1.1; 5.77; 5.95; 6.5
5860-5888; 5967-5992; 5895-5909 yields 5.6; 5.07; 3.26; 6.39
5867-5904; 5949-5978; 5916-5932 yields -0.6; 4.06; 5.16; 5.87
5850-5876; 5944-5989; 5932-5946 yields -0.3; 5.99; 6.2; 6.12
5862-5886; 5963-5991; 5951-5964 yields 1.0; 5.02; 5.64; 6.36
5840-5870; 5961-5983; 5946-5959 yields 1.2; 6.73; 5.63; 6.13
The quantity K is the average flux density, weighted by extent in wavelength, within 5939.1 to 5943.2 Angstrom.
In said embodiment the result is 5.82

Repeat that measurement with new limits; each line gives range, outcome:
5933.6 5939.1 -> 6.36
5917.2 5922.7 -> 5.15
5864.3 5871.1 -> 5.15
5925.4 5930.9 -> 5.53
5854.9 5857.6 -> 7.23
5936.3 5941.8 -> 6.33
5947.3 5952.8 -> 5.91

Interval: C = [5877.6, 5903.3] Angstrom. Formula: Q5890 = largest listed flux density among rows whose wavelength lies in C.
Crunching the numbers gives 5.48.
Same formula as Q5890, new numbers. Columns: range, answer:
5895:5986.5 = 8.35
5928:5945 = 7.06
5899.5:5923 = 6.18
